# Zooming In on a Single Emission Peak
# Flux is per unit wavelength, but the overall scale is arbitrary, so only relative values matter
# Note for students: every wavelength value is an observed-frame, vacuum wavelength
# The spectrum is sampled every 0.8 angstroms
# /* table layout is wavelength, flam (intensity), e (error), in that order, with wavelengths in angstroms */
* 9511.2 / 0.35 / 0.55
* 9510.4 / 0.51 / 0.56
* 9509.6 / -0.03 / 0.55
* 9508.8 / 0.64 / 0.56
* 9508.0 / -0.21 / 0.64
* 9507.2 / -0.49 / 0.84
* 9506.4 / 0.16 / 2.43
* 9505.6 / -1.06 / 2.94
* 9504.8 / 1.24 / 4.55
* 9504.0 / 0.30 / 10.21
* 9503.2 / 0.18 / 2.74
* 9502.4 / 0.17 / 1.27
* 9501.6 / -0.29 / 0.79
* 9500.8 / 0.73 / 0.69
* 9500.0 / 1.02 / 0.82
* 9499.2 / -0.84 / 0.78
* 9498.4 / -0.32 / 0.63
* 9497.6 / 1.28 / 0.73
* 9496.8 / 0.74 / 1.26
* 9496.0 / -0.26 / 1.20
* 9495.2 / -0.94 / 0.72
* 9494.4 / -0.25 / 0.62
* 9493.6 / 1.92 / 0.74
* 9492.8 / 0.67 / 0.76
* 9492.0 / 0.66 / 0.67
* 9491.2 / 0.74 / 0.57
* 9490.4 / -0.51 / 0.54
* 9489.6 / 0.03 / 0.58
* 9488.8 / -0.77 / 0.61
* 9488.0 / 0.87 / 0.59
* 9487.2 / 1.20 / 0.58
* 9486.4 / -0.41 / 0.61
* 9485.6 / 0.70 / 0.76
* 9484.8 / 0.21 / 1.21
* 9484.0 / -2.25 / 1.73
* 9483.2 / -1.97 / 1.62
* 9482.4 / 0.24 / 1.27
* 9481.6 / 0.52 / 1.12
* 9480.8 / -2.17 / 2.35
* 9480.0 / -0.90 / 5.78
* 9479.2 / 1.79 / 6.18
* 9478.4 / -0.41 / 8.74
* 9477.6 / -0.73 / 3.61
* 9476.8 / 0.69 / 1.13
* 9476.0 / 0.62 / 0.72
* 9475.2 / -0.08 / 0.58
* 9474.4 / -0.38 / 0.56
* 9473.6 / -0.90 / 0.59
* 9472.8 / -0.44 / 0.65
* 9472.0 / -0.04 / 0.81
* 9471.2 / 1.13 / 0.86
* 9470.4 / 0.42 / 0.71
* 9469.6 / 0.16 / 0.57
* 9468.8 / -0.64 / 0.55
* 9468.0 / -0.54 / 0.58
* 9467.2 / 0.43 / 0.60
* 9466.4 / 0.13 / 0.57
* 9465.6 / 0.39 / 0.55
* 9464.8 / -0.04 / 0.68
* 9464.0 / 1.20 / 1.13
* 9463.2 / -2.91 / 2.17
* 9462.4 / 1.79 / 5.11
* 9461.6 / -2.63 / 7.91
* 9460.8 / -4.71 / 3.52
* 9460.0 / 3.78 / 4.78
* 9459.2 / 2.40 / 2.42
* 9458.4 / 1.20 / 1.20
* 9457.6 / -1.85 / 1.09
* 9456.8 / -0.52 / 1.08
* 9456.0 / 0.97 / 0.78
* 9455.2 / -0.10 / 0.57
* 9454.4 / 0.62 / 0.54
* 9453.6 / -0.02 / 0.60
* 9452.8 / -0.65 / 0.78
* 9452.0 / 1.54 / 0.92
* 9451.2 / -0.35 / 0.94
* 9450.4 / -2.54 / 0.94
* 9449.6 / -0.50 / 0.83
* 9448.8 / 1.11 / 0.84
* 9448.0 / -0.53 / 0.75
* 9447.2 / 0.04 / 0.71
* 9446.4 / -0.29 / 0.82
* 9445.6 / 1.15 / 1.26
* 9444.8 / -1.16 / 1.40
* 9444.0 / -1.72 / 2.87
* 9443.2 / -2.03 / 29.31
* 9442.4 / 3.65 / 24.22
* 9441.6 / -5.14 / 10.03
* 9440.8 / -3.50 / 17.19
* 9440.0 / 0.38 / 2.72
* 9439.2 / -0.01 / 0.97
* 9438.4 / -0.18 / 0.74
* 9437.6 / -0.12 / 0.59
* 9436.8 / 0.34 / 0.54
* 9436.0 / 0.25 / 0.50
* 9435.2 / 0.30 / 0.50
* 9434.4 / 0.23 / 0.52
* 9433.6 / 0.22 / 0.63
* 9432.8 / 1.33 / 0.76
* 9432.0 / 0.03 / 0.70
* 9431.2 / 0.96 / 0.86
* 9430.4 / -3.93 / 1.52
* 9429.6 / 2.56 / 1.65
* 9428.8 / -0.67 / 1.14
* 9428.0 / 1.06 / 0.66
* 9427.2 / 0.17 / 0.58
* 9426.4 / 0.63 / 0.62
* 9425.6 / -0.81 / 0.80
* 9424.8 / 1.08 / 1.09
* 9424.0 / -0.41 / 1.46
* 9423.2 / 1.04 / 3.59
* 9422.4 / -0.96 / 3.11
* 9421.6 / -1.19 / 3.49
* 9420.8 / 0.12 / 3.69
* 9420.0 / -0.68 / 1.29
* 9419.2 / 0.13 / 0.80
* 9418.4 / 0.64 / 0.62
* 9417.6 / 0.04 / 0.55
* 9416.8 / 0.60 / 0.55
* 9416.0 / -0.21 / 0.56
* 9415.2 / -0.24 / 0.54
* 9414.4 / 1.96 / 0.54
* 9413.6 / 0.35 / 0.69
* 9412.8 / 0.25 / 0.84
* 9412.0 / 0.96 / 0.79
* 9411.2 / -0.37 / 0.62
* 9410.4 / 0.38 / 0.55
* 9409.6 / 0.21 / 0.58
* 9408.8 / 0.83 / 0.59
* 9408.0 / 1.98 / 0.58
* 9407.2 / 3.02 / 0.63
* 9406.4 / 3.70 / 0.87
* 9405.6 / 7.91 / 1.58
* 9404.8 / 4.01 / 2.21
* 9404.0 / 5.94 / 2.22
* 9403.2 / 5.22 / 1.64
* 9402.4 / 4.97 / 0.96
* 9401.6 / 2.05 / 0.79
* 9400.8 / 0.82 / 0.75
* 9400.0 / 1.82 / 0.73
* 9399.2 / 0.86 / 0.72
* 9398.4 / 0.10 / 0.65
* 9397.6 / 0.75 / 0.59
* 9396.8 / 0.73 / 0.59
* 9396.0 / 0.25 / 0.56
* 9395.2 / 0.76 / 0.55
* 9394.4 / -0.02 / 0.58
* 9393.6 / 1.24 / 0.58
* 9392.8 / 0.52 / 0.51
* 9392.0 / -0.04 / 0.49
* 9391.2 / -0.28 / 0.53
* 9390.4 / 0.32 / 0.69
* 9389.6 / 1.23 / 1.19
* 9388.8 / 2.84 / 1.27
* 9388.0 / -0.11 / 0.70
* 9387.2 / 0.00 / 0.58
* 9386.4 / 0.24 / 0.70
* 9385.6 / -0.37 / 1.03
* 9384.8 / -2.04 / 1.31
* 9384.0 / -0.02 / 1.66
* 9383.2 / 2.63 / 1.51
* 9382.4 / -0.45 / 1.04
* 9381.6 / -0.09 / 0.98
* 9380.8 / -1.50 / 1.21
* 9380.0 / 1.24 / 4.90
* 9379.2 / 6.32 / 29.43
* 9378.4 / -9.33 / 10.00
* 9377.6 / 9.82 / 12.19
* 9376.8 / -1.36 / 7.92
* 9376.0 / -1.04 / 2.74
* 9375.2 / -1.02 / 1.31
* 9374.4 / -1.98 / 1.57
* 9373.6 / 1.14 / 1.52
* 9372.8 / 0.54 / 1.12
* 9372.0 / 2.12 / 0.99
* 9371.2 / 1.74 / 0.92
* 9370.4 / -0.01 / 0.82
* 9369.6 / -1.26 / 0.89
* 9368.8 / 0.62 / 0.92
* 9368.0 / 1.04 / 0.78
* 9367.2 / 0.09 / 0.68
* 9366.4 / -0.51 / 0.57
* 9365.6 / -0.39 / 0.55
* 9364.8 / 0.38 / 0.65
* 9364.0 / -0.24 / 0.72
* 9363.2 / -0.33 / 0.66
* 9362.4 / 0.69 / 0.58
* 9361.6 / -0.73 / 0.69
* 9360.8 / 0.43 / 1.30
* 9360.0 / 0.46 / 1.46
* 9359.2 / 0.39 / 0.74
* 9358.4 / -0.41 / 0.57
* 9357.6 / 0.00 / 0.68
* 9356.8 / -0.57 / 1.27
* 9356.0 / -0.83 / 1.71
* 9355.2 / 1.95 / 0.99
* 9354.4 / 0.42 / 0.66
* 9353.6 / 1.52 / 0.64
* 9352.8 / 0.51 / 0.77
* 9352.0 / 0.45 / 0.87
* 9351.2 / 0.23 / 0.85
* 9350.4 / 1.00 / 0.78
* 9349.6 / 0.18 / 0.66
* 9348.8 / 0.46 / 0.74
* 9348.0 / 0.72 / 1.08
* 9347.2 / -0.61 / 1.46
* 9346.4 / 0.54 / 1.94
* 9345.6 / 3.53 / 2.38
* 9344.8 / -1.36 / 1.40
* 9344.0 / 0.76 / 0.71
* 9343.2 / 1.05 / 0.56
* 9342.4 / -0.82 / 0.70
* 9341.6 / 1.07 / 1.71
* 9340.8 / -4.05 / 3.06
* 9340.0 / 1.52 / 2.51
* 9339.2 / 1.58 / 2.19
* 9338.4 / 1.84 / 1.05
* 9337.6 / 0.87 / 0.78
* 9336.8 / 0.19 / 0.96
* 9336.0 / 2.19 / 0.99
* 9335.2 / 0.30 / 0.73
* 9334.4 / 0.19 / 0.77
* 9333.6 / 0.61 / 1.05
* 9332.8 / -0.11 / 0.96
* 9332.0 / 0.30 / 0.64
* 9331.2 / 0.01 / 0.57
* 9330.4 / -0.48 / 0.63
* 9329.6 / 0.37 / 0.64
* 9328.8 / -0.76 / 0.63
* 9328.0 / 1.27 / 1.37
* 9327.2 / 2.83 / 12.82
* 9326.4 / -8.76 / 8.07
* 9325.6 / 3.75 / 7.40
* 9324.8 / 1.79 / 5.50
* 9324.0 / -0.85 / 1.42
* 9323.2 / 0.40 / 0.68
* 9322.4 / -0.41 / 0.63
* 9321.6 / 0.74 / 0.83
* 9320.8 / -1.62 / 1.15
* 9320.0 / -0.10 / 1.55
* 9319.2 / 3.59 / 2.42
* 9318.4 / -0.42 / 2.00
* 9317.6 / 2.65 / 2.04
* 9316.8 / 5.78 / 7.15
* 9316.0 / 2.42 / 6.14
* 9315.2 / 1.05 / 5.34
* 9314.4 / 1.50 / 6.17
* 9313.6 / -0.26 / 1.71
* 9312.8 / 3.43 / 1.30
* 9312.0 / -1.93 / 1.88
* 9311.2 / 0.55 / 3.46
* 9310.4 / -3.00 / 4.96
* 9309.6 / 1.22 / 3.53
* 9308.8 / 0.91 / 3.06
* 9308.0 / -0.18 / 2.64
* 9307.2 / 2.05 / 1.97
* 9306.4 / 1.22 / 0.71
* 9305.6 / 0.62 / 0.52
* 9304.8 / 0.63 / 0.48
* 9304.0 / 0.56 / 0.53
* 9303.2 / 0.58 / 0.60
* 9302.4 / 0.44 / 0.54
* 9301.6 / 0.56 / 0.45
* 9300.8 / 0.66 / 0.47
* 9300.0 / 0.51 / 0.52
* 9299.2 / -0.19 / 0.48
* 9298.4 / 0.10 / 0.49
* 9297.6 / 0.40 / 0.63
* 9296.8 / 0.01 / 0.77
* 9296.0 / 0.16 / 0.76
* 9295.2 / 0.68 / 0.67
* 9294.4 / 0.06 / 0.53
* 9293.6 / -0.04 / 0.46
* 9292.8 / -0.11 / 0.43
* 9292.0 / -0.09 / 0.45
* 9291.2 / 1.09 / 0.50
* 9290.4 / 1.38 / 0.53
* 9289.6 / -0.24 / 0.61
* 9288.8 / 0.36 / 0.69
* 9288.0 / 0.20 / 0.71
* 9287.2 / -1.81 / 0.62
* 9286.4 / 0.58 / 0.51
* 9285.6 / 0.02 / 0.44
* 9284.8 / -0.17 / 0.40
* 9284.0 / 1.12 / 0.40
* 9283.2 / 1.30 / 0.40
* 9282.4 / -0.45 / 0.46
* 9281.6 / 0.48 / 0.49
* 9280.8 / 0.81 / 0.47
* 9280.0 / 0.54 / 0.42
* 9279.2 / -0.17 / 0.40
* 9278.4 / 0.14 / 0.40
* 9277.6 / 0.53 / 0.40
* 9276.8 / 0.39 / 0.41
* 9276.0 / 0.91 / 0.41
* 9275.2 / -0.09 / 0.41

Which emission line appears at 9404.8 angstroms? [O III] 5007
